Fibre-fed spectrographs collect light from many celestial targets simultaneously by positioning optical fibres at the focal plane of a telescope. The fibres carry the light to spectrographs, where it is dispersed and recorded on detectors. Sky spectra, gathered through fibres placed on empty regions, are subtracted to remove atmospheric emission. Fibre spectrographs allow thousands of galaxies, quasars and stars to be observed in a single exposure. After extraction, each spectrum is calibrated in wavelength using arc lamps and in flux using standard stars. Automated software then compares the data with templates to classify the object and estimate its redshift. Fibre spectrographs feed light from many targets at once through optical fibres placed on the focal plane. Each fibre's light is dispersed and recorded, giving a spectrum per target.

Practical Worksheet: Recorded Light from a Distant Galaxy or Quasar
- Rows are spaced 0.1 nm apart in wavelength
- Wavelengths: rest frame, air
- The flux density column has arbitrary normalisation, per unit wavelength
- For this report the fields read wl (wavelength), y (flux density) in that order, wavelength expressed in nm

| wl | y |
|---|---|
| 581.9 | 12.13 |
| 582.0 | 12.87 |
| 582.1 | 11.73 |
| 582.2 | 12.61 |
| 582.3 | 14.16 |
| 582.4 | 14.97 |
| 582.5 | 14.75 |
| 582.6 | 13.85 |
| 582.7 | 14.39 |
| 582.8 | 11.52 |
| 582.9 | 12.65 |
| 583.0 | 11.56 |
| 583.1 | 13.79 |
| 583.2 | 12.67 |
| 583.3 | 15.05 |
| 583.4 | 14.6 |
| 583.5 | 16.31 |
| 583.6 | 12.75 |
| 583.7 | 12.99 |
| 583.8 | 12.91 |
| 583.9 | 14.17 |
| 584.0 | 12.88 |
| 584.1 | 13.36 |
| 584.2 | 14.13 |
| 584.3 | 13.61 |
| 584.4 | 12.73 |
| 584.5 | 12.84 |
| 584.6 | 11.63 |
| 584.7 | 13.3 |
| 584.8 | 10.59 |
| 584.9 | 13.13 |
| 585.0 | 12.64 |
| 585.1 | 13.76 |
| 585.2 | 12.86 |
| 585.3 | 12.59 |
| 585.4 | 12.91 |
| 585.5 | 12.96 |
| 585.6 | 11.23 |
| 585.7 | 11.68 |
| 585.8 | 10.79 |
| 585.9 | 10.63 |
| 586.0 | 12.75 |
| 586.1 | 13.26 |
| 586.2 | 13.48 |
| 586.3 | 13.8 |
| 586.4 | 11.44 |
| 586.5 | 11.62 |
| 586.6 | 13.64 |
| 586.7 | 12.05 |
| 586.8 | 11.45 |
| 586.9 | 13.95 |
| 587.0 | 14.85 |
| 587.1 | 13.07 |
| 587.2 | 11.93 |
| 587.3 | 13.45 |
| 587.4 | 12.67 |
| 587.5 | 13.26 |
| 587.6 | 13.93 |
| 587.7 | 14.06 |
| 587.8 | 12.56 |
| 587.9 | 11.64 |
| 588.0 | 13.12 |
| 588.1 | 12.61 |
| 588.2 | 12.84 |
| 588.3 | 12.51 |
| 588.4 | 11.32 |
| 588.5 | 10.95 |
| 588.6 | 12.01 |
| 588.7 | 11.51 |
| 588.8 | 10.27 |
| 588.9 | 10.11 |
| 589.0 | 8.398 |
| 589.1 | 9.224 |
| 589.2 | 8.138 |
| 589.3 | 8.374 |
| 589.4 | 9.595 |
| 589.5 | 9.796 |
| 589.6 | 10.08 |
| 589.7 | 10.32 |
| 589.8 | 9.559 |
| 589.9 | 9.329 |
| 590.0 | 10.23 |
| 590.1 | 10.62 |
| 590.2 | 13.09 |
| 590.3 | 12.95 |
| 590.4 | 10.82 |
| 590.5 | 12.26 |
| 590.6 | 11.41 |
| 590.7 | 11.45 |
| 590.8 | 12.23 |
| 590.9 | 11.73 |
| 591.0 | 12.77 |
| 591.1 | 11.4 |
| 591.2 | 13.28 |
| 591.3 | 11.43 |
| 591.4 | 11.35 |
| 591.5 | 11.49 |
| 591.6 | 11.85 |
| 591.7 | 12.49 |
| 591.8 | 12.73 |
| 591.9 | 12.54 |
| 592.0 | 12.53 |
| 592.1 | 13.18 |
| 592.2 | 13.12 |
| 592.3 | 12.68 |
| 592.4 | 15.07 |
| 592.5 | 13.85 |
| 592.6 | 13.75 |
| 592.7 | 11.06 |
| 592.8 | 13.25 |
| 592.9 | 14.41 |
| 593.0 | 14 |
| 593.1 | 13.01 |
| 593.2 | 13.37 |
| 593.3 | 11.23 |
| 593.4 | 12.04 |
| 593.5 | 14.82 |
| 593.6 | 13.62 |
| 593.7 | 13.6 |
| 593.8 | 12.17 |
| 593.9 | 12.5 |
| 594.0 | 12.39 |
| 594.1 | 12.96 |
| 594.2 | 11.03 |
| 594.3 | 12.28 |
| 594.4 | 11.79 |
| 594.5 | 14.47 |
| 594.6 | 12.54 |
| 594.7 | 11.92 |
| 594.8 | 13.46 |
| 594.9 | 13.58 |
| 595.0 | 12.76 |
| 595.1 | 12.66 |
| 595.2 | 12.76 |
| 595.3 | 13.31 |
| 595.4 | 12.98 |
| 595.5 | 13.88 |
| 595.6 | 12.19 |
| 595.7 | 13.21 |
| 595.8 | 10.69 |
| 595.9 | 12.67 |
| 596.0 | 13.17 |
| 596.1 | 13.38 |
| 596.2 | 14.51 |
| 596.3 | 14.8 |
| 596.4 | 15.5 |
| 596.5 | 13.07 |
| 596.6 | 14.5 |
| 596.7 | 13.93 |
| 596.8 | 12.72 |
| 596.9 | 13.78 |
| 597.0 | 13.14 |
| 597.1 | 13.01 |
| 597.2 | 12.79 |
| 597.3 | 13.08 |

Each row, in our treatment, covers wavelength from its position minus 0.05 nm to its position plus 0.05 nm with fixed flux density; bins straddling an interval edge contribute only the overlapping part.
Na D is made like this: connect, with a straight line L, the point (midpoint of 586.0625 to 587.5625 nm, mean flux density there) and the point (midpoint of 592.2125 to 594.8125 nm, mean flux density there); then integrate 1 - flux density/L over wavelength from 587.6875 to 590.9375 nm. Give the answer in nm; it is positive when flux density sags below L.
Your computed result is 0.48 nm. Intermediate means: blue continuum 12.9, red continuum 13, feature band 11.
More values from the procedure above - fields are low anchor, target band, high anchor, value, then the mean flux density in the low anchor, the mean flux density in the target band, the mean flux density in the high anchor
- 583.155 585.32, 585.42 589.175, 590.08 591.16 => 0.14 nm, 13.3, 12.2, 11.9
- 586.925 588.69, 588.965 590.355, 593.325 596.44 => 0.31 nm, 12.7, 10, 13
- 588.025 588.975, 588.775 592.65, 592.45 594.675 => 0.23 nm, 11.5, 11.4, 12.9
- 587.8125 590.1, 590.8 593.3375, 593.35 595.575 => -0.17 nm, 10.6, 12.7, 12.9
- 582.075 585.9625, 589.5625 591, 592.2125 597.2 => 0.21 nm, 13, 11.2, 13.1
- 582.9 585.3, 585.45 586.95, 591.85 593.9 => 0.10 nm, 13.2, 12.3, 13.1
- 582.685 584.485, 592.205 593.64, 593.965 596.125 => -0.05 nm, 13.4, 13.3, 12.7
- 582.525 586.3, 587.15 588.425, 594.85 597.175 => 0.03 nm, 13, 12.8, 13.3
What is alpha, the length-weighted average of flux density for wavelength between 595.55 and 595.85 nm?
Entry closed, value 12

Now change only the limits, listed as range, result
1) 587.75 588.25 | 12.6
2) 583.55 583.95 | 13.2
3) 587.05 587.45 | 12.8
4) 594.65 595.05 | 12.9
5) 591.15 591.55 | 11.9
